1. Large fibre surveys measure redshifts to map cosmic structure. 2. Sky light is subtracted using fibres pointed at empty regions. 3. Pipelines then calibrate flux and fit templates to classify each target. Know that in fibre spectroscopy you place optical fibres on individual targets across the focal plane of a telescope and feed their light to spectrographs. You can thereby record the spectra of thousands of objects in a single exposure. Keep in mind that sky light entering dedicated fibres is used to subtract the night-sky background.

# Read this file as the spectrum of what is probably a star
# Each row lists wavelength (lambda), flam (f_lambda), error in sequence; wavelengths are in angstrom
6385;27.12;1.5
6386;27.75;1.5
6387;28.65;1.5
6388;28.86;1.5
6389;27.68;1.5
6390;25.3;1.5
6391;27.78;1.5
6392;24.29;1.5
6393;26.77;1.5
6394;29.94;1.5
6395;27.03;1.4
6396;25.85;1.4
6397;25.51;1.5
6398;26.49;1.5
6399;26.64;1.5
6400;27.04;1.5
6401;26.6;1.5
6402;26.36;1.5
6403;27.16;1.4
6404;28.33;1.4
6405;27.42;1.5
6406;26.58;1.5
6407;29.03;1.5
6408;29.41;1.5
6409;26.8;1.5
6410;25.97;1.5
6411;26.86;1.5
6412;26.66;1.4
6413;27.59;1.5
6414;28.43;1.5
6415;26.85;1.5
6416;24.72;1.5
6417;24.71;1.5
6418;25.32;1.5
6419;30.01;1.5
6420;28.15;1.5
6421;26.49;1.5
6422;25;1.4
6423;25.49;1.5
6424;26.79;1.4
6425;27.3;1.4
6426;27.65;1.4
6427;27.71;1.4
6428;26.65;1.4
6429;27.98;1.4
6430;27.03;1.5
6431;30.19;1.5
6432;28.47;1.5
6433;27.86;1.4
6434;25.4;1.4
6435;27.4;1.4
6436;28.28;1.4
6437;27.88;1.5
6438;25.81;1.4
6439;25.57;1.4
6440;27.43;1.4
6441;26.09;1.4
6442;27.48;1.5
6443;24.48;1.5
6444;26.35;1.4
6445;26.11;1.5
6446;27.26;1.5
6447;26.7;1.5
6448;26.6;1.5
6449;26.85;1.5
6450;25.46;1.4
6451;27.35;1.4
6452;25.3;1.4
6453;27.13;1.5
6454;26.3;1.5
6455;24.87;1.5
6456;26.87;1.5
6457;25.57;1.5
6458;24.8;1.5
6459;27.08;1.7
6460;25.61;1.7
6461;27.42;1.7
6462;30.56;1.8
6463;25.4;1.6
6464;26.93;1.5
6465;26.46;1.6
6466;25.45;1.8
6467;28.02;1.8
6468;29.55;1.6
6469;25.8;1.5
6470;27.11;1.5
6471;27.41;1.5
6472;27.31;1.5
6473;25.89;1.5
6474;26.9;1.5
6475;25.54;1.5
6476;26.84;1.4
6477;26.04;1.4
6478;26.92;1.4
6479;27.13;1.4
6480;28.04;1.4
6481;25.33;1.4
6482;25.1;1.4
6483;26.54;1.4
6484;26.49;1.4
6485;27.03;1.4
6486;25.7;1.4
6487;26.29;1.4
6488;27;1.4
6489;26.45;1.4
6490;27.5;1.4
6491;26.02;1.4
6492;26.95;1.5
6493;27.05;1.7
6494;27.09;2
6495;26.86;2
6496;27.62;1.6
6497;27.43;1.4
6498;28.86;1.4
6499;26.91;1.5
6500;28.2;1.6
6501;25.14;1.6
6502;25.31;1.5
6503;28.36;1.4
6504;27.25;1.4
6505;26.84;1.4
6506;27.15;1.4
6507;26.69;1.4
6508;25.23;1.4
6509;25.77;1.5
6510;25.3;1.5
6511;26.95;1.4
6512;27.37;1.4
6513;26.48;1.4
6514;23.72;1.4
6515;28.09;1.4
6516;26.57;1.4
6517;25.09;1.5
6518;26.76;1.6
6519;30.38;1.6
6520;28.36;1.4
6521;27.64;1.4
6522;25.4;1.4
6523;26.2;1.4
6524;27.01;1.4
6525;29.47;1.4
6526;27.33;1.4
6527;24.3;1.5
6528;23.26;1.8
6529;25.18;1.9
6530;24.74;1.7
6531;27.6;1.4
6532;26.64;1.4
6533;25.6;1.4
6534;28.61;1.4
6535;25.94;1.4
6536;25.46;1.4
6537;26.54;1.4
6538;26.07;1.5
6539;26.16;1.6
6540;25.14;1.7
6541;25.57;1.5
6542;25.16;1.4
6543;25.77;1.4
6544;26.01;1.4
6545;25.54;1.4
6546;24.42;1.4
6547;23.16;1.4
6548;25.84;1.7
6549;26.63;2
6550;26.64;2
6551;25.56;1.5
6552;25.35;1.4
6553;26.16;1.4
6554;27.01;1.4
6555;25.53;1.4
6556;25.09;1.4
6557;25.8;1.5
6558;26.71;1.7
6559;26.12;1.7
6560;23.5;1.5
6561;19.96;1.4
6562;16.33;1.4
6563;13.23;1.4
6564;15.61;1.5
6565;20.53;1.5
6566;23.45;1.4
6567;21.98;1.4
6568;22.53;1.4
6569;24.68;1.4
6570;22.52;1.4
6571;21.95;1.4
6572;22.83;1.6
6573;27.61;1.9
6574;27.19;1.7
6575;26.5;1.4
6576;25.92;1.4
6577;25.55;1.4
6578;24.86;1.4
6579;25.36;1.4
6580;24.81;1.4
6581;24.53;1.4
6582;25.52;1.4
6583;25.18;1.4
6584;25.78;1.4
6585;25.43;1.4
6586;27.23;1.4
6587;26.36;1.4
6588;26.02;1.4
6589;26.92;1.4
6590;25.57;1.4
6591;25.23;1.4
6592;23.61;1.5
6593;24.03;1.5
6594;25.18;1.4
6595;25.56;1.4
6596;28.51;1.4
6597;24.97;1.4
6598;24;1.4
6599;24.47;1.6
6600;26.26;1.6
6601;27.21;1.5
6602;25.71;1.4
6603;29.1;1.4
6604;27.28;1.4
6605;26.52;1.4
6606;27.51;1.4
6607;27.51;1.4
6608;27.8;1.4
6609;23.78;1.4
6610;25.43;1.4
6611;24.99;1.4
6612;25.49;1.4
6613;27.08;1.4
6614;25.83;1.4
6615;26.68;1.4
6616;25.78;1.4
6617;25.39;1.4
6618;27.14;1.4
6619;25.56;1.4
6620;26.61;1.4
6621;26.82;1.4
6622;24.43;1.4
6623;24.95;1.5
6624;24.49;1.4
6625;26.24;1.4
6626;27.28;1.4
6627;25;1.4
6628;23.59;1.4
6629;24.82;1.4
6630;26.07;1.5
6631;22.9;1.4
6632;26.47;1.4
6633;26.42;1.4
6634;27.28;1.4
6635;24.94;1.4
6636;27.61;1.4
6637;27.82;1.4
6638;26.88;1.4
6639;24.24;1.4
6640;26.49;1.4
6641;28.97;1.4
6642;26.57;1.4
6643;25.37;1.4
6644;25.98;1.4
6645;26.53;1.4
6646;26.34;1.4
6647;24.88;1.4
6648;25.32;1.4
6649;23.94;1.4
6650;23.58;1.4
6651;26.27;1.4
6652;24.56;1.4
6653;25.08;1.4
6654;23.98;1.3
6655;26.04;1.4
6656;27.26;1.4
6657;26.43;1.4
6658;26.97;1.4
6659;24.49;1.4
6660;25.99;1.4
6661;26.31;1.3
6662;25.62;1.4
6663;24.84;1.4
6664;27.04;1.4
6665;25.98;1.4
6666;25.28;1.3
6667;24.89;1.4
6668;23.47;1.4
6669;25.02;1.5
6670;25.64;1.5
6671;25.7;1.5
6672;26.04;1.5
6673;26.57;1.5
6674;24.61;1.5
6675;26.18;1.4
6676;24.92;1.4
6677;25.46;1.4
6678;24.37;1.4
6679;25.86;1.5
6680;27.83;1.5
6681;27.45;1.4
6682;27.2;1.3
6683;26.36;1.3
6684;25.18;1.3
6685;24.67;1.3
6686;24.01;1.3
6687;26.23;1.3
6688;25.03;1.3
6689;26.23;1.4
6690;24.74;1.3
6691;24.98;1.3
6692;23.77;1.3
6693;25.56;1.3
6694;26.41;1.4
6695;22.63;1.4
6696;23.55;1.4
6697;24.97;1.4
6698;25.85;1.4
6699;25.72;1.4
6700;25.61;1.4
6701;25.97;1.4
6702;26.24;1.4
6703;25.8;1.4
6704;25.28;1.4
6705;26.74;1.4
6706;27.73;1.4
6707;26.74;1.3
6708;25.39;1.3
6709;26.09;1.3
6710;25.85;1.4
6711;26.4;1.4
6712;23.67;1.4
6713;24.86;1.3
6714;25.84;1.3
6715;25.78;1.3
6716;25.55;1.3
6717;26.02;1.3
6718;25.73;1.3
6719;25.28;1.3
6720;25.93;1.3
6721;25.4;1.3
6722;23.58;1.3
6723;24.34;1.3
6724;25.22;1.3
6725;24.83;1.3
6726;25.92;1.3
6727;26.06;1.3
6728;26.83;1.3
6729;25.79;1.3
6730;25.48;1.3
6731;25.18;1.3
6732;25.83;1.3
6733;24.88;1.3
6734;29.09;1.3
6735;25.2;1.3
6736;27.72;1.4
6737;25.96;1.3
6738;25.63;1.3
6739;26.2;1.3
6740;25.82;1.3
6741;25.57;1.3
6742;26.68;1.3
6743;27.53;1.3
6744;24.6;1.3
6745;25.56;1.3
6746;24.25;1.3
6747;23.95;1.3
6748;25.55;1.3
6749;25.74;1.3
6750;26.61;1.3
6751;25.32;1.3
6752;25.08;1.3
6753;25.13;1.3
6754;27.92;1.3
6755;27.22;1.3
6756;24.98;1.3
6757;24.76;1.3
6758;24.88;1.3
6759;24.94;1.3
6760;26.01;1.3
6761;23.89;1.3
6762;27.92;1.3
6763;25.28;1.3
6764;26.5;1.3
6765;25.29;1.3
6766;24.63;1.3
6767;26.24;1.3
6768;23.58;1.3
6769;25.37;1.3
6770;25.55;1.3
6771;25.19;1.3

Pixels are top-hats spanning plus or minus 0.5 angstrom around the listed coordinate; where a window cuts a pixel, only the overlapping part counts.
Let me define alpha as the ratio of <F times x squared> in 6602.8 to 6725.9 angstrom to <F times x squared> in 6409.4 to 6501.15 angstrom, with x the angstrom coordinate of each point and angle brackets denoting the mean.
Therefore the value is 1.02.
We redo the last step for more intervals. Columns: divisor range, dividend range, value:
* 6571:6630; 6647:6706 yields 1.01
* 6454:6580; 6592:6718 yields 1.04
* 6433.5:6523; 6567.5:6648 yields 1.00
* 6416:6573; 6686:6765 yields 1.05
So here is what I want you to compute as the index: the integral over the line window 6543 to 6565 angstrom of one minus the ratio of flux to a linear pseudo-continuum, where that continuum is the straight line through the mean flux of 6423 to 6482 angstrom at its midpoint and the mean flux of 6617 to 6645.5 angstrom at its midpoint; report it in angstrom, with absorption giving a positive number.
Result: 2.1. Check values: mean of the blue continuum 26.8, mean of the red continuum 26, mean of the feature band 23.8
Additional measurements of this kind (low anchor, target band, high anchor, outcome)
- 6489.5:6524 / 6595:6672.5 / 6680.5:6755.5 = 0.80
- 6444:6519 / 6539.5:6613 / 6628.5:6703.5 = 3.37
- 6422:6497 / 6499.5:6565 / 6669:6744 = 2.27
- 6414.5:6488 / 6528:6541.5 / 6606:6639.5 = 0.16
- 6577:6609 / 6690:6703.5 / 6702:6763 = 0.33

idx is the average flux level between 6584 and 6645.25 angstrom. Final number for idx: 26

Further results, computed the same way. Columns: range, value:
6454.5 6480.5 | 26.8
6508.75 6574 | 25.1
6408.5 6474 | 26.8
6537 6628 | 25.1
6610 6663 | 25.8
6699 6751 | 25.8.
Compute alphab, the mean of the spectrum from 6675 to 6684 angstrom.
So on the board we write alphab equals 26.1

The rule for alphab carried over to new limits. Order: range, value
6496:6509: 26.9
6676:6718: 25.6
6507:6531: 26.4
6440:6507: 26.7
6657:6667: 25.8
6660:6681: 25.6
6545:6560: 25.6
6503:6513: 26.6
